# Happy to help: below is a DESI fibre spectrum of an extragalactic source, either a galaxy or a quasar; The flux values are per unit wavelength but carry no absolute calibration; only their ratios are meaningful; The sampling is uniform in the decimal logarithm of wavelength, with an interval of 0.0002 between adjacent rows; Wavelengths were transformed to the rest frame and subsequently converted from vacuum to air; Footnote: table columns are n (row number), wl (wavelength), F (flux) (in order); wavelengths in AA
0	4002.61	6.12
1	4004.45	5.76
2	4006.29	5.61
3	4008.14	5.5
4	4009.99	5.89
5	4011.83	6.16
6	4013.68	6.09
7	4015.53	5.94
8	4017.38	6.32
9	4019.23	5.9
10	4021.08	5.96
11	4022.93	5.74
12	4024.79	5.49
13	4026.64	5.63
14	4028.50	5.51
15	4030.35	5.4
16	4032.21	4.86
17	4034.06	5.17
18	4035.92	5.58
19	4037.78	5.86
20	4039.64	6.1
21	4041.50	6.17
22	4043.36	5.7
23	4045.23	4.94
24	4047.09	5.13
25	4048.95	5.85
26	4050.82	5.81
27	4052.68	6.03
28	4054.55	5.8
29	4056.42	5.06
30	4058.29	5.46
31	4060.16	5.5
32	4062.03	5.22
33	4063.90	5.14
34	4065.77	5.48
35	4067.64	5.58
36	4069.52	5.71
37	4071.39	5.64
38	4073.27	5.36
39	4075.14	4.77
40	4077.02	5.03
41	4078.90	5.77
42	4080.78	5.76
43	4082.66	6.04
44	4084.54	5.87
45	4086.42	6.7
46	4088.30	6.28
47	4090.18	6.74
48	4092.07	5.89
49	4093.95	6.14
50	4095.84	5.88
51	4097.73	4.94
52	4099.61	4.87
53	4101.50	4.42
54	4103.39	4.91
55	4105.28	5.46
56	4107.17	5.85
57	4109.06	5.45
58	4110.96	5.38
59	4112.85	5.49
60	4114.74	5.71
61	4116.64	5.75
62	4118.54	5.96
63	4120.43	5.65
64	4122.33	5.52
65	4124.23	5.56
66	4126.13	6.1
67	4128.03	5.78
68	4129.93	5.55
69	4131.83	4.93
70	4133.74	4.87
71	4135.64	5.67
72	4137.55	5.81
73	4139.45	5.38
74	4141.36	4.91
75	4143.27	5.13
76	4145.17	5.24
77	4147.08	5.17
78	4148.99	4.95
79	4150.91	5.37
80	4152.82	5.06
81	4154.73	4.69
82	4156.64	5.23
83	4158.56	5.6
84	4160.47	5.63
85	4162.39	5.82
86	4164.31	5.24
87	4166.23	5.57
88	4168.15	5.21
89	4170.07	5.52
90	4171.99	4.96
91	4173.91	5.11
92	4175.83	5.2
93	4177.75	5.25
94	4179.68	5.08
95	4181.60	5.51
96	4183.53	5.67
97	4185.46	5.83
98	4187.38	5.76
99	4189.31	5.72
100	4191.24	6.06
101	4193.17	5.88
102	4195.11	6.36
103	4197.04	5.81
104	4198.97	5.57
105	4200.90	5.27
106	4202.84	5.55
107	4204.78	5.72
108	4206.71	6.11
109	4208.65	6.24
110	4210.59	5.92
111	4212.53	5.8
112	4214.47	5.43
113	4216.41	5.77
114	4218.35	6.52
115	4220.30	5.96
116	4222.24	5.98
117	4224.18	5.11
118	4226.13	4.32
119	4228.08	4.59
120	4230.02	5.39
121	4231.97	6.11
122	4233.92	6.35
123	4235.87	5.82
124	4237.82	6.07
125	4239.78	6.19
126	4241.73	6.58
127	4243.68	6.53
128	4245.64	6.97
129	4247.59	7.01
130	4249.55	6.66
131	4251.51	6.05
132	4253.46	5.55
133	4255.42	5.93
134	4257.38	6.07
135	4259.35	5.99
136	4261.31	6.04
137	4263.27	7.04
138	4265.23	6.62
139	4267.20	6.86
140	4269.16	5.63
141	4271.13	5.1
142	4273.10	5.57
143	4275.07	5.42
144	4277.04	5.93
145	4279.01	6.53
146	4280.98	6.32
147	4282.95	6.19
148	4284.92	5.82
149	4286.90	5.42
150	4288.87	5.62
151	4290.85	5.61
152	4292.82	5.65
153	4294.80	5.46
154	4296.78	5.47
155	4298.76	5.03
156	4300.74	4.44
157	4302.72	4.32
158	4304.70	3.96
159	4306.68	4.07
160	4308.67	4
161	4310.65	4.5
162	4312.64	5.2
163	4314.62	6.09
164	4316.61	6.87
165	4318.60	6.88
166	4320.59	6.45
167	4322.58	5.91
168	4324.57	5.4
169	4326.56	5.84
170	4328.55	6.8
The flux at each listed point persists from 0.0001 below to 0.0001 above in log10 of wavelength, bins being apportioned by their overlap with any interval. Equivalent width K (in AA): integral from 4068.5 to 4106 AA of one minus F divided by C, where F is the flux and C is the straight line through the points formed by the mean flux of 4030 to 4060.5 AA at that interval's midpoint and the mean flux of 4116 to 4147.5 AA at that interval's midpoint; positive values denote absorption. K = -0.6 AA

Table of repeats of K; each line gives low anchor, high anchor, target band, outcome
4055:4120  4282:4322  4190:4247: -4.5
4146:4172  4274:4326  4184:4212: -2.6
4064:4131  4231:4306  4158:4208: 1.5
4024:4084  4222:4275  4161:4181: 1.7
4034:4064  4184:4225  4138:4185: 3.9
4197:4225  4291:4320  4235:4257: -2.9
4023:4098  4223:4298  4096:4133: 1.8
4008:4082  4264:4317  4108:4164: 1.3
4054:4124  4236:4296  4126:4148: 1.4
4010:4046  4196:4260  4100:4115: 1.3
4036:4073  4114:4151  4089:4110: 0.0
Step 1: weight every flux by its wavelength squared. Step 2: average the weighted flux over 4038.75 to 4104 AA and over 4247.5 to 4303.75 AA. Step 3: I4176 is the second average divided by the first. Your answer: 1.1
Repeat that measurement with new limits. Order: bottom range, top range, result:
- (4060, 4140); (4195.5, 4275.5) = 1.14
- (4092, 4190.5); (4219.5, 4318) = 1.12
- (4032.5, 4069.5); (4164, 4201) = 1.06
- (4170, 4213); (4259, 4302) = 1.07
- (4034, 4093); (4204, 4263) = 1.14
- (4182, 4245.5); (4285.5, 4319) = 0.93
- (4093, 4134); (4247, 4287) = 1.20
